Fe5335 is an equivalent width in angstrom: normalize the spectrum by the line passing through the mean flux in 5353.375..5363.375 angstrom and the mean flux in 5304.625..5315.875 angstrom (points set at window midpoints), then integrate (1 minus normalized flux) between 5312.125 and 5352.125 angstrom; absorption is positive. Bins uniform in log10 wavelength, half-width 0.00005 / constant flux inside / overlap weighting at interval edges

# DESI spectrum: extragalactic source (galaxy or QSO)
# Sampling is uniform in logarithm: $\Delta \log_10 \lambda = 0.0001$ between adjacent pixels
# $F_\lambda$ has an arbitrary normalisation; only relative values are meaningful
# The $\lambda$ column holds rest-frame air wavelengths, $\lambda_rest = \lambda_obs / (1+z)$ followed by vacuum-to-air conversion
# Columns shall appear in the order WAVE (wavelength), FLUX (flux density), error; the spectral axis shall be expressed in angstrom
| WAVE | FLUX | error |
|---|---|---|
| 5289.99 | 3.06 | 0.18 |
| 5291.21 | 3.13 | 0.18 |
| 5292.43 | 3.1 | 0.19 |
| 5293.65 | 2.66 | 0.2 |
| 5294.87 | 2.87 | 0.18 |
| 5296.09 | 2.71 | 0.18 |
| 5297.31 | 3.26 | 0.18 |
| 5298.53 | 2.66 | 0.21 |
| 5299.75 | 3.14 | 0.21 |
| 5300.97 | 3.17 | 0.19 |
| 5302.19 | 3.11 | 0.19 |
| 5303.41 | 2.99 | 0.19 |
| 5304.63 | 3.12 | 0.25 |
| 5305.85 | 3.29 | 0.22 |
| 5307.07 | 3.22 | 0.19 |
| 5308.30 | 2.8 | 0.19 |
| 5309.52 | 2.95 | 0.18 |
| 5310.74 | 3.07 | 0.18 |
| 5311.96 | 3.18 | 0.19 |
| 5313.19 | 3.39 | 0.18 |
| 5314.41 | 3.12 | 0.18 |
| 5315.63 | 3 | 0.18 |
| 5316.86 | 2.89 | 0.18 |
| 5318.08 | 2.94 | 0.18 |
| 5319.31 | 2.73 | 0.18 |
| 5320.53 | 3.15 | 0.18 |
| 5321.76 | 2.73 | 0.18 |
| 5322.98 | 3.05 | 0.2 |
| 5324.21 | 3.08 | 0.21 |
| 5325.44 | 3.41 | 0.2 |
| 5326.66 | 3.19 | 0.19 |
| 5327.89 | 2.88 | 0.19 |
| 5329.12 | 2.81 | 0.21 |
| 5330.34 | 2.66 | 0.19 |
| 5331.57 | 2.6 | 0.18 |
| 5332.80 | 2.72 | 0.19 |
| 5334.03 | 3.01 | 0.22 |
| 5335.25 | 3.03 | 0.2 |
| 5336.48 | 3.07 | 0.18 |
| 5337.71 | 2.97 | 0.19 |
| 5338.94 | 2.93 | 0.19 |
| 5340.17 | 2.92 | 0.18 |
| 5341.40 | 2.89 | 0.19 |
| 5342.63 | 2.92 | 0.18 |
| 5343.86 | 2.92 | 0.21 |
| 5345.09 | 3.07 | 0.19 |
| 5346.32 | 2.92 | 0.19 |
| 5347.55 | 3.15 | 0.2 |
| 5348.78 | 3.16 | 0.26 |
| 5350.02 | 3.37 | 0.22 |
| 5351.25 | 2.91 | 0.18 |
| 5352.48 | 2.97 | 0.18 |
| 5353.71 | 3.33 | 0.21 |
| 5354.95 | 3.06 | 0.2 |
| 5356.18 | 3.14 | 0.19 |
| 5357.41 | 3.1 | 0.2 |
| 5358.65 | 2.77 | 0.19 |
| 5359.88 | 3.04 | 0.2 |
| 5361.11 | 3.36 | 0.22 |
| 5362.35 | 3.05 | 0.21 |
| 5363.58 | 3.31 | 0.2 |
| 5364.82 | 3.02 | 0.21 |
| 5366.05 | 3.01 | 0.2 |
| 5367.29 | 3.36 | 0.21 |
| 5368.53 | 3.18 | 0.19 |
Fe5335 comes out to 1.6 angstrom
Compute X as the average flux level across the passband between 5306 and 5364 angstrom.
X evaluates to 3.02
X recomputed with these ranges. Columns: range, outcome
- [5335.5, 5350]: 3.01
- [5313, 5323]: 2.98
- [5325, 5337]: 2.93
